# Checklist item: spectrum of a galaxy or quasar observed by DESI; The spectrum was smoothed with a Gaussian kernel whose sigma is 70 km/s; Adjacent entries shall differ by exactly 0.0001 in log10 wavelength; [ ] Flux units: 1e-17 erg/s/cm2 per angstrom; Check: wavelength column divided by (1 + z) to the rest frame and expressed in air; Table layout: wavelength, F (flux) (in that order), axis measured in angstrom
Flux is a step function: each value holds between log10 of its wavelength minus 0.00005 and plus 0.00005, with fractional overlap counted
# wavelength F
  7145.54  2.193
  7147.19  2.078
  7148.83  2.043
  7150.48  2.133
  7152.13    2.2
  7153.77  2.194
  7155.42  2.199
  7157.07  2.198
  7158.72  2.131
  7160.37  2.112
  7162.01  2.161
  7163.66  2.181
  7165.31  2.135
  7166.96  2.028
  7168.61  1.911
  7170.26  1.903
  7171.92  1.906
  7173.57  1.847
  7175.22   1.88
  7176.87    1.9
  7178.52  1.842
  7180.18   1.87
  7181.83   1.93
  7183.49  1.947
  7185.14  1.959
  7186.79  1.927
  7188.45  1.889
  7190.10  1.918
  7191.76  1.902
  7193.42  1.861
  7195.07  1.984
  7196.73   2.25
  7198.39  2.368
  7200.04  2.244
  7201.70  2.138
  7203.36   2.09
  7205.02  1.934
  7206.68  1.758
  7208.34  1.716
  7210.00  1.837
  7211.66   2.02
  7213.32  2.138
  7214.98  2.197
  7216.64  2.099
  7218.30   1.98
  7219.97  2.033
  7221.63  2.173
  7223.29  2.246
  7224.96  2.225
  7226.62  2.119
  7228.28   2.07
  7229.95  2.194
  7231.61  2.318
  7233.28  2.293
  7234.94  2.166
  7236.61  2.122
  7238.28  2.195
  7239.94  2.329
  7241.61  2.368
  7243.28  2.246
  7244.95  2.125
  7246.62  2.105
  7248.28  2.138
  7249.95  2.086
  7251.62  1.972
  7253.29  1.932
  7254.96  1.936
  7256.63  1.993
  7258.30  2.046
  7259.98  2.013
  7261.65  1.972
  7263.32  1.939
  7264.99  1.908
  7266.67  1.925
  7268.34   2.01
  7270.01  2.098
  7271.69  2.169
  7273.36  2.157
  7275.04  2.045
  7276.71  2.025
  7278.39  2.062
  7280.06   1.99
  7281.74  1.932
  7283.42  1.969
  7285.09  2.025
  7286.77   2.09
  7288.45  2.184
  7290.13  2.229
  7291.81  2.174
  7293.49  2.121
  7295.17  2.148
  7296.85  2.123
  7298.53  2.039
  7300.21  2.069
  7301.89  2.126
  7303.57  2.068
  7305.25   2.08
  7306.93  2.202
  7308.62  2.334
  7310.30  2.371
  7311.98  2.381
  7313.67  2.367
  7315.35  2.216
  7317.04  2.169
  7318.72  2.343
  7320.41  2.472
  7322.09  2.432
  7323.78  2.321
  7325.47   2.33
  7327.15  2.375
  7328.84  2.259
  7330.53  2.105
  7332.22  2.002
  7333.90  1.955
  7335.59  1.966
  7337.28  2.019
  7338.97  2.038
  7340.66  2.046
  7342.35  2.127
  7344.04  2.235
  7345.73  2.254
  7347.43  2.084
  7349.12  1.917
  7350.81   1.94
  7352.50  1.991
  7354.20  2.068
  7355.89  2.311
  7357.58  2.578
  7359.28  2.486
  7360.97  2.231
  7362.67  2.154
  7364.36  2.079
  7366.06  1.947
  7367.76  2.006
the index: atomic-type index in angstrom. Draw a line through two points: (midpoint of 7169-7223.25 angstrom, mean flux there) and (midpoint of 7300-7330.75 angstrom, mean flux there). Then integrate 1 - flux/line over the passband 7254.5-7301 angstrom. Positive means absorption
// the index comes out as 2.79 angstrom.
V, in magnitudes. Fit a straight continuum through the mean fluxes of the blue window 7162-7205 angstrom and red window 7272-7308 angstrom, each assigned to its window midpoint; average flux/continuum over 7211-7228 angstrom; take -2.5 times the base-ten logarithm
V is -0.05 mag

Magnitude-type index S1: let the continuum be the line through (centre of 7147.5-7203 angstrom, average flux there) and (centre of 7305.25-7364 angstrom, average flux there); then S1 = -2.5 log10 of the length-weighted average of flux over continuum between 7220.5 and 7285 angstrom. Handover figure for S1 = 0.01 mag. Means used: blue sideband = 2.03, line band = 2.09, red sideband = 2.21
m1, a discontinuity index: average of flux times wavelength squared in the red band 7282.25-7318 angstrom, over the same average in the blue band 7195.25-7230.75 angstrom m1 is 1.06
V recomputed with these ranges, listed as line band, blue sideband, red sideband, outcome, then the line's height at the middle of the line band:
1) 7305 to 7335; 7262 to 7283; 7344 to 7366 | -0.08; 2.11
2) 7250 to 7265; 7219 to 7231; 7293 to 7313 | 0.10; 2.16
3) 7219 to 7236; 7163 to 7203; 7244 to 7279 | -0.09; 2.01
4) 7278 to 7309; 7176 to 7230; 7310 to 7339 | 0.04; 2.18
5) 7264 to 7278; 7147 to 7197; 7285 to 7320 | 0.05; 2.15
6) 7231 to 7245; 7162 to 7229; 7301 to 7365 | -0.09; 2.07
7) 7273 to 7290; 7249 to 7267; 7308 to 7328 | 0.04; 2.12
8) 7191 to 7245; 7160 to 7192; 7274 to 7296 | -0.06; 2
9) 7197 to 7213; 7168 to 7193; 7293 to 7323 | -0.03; 1.96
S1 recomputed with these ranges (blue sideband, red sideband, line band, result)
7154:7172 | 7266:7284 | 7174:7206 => 0.05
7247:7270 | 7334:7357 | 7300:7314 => -0.09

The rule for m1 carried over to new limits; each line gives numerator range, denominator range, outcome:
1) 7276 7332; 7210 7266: 1.06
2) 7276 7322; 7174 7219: 1.12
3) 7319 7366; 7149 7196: 1.14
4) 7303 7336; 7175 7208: 1.17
